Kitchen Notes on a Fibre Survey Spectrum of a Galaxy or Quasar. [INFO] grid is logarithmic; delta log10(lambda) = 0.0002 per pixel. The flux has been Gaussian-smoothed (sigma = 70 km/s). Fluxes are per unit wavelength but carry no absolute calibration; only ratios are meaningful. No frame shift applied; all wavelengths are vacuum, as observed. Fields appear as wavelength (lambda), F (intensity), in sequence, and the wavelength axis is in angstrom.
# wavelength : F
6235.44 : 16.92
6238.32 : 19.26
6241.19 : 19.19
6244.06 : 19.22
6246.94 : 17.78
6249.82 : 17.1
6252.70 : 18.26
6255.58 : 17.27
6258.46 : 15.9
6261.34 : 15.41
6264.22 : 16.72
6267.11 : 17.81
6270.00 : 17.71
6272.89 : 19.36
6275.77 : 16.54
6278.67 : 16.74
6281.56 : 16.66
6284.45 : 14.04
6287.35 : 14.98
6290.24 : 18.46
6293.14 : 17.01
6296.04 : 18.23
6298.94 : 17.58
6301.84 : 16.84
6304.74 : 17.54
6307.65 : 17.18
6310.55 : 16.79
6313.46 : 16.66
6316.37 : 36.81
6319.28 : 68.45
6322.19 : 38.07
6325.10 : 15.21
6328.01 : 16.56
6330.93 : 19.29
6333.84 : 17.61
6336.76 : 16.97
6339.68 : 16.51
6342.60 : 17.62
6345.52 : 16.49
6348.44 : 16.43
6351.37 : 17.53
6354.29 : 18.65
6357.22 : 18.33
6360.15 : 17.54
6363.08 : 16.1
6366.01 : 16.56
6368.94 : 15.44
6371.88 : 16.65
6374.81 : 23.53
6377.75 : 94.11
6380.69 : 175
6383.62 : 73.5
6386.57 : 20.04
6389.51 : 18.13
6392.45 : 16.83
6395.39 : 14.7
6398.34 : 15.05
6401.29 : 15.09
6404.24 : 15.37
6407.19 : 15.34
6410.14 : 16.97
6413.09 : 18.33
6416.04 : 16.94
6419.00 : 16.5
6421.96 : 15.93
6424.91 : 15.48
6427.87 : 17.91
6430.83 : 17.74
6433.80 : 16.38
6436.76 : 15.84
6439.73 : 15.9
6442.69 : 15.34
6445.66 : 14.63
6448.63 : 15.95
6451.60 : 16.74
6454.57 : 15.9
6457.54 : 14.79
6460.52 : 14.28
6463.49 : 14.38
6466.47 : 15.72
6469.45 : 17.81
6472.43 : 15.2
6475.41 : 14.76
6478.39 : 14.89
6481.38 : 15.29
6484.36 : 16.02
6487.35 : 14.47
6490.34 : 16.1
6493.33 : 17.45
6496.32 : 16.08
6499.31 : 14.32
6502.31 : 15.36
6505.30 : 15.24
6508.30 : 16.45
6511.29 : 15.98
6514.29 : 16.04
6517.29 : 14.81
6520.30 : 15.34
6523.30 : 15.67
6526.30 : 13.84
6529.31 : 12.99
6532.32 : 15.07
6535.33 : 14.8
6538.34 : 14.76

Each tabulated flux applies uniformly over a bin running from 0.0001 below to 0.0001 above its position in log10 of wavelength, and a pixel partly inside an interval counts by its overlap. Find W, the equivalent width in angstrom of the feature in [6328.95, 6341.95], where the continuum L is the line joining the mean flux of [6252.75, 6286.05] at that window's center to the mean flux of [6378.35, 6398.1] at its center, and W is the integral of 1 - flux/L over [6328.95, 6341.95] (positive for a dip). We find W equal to 6.8 angstrom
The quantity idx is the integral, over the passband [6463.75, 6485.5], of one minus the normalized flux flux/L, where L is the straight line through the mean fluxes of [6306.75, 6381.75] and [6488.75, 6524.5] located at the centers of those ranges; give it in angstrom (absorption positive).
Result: 3.3 angstrom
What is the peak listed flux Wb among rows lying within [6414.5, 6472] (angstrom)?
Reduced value 17.91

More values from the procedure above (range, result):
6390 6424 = 18.33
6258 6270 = 17.81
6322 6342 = 38.07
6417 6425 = 16.5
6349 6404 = 175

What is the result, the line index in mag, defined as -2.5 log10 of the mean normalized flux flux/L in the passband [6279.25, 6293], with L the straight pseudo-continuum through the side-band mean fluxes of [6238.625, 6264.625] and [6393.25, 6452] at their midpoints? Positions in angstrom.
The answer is 0.07 mag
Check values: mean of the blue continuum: 17.5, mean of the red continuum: 16.1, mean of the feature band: 16.2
